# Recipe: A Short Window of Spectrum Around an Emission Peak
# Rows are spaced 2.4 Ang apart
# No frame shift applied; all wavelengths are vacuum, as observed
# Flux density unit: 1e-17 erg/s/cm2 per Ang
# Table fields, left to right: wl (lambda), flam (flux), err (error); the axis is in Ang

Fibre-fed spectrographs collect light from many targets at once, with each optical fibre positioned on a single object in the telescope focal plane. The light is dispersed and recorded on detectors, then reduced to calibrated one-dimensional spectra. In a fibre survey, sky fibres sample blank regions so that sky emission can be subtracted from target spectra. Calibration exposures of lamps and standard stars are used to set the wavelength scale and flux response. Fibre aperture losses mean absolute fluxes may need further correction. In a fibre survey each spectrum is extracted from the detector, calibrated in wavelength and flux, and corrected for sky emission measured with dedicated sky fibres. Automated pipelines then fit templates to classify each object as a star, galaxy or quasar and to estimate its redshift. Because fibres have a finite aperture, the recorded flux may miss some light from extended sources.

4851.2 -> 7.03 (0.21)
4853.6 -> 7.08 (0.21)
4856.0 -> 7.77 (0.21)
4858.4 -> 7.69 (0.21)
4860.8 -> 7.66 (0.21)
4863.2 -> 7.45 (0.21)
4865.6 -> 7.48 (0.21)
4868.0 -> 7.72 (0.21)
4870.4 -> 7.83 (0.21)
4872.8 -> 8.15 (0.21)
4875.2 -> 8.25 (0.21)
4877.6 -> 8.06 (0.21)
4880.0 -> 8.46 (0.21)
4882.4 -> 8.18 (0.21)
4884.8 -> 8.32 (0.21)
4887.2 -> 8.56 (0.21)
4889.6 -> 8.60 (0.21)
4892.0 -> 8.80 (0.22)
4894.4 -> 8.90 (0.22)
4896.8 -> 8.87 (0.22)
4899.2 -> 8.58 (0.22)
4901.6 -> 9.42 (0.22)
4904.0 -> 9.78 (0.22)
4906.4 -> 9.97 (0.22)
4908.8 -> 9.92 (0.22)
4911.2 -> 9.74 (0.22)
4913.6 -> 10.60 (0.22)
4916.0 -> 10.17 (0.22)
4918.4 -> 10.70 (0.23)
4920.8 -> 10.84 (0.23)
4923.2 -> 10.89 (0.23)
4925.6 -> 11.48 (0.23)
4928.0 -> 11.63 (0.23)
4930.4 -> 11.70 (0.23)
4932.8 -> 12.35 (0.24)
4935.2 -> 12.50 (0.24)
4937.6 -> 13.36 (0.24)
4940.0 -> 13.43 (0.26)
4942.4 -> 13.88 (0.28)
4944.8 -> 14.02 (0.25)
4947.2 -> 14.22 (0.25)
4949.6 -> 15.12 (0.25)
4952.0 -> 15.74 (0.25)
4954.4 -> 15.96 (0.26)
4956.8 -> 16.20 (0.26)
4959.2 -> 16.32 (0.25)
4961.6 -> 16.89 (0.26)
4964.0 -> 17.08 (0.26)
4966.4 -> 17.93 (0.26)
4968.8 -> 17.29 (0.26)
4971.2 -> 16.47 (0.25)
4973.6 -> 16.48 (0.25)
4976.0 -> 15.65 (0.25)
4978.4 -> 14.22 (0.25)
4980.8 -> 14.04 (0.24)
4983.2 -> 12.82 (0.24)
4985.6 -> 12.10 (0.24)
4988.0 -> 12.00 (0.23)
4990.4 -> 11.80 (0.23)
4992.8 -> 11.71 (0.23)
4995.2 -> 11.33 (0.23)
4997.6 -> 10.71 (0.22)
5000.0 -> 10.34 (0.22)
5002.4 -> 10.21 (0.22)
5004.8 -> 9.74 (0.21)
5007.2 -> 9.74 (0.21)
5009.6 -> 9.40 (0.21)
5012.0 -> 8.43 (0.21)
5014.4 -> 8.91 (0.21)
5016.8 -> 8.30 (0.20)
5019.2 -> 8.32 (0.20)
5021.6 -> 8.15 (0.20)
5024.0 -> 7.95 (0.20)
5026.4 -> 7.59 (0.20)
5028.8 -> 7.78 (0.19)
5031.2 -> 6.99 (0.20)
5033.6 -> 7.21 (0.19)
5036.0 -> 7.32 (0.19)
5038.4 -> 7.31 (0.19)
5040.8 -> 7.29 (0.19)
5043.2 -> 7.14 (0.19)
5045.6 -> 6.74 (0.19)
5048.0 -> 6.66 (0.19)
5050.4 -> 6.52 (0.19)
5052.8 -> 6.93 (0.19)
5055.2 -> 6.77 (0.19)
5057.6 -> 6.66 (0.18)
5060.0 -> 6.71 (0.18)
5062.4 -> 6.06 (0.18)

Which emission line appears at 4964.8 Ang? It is C IV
